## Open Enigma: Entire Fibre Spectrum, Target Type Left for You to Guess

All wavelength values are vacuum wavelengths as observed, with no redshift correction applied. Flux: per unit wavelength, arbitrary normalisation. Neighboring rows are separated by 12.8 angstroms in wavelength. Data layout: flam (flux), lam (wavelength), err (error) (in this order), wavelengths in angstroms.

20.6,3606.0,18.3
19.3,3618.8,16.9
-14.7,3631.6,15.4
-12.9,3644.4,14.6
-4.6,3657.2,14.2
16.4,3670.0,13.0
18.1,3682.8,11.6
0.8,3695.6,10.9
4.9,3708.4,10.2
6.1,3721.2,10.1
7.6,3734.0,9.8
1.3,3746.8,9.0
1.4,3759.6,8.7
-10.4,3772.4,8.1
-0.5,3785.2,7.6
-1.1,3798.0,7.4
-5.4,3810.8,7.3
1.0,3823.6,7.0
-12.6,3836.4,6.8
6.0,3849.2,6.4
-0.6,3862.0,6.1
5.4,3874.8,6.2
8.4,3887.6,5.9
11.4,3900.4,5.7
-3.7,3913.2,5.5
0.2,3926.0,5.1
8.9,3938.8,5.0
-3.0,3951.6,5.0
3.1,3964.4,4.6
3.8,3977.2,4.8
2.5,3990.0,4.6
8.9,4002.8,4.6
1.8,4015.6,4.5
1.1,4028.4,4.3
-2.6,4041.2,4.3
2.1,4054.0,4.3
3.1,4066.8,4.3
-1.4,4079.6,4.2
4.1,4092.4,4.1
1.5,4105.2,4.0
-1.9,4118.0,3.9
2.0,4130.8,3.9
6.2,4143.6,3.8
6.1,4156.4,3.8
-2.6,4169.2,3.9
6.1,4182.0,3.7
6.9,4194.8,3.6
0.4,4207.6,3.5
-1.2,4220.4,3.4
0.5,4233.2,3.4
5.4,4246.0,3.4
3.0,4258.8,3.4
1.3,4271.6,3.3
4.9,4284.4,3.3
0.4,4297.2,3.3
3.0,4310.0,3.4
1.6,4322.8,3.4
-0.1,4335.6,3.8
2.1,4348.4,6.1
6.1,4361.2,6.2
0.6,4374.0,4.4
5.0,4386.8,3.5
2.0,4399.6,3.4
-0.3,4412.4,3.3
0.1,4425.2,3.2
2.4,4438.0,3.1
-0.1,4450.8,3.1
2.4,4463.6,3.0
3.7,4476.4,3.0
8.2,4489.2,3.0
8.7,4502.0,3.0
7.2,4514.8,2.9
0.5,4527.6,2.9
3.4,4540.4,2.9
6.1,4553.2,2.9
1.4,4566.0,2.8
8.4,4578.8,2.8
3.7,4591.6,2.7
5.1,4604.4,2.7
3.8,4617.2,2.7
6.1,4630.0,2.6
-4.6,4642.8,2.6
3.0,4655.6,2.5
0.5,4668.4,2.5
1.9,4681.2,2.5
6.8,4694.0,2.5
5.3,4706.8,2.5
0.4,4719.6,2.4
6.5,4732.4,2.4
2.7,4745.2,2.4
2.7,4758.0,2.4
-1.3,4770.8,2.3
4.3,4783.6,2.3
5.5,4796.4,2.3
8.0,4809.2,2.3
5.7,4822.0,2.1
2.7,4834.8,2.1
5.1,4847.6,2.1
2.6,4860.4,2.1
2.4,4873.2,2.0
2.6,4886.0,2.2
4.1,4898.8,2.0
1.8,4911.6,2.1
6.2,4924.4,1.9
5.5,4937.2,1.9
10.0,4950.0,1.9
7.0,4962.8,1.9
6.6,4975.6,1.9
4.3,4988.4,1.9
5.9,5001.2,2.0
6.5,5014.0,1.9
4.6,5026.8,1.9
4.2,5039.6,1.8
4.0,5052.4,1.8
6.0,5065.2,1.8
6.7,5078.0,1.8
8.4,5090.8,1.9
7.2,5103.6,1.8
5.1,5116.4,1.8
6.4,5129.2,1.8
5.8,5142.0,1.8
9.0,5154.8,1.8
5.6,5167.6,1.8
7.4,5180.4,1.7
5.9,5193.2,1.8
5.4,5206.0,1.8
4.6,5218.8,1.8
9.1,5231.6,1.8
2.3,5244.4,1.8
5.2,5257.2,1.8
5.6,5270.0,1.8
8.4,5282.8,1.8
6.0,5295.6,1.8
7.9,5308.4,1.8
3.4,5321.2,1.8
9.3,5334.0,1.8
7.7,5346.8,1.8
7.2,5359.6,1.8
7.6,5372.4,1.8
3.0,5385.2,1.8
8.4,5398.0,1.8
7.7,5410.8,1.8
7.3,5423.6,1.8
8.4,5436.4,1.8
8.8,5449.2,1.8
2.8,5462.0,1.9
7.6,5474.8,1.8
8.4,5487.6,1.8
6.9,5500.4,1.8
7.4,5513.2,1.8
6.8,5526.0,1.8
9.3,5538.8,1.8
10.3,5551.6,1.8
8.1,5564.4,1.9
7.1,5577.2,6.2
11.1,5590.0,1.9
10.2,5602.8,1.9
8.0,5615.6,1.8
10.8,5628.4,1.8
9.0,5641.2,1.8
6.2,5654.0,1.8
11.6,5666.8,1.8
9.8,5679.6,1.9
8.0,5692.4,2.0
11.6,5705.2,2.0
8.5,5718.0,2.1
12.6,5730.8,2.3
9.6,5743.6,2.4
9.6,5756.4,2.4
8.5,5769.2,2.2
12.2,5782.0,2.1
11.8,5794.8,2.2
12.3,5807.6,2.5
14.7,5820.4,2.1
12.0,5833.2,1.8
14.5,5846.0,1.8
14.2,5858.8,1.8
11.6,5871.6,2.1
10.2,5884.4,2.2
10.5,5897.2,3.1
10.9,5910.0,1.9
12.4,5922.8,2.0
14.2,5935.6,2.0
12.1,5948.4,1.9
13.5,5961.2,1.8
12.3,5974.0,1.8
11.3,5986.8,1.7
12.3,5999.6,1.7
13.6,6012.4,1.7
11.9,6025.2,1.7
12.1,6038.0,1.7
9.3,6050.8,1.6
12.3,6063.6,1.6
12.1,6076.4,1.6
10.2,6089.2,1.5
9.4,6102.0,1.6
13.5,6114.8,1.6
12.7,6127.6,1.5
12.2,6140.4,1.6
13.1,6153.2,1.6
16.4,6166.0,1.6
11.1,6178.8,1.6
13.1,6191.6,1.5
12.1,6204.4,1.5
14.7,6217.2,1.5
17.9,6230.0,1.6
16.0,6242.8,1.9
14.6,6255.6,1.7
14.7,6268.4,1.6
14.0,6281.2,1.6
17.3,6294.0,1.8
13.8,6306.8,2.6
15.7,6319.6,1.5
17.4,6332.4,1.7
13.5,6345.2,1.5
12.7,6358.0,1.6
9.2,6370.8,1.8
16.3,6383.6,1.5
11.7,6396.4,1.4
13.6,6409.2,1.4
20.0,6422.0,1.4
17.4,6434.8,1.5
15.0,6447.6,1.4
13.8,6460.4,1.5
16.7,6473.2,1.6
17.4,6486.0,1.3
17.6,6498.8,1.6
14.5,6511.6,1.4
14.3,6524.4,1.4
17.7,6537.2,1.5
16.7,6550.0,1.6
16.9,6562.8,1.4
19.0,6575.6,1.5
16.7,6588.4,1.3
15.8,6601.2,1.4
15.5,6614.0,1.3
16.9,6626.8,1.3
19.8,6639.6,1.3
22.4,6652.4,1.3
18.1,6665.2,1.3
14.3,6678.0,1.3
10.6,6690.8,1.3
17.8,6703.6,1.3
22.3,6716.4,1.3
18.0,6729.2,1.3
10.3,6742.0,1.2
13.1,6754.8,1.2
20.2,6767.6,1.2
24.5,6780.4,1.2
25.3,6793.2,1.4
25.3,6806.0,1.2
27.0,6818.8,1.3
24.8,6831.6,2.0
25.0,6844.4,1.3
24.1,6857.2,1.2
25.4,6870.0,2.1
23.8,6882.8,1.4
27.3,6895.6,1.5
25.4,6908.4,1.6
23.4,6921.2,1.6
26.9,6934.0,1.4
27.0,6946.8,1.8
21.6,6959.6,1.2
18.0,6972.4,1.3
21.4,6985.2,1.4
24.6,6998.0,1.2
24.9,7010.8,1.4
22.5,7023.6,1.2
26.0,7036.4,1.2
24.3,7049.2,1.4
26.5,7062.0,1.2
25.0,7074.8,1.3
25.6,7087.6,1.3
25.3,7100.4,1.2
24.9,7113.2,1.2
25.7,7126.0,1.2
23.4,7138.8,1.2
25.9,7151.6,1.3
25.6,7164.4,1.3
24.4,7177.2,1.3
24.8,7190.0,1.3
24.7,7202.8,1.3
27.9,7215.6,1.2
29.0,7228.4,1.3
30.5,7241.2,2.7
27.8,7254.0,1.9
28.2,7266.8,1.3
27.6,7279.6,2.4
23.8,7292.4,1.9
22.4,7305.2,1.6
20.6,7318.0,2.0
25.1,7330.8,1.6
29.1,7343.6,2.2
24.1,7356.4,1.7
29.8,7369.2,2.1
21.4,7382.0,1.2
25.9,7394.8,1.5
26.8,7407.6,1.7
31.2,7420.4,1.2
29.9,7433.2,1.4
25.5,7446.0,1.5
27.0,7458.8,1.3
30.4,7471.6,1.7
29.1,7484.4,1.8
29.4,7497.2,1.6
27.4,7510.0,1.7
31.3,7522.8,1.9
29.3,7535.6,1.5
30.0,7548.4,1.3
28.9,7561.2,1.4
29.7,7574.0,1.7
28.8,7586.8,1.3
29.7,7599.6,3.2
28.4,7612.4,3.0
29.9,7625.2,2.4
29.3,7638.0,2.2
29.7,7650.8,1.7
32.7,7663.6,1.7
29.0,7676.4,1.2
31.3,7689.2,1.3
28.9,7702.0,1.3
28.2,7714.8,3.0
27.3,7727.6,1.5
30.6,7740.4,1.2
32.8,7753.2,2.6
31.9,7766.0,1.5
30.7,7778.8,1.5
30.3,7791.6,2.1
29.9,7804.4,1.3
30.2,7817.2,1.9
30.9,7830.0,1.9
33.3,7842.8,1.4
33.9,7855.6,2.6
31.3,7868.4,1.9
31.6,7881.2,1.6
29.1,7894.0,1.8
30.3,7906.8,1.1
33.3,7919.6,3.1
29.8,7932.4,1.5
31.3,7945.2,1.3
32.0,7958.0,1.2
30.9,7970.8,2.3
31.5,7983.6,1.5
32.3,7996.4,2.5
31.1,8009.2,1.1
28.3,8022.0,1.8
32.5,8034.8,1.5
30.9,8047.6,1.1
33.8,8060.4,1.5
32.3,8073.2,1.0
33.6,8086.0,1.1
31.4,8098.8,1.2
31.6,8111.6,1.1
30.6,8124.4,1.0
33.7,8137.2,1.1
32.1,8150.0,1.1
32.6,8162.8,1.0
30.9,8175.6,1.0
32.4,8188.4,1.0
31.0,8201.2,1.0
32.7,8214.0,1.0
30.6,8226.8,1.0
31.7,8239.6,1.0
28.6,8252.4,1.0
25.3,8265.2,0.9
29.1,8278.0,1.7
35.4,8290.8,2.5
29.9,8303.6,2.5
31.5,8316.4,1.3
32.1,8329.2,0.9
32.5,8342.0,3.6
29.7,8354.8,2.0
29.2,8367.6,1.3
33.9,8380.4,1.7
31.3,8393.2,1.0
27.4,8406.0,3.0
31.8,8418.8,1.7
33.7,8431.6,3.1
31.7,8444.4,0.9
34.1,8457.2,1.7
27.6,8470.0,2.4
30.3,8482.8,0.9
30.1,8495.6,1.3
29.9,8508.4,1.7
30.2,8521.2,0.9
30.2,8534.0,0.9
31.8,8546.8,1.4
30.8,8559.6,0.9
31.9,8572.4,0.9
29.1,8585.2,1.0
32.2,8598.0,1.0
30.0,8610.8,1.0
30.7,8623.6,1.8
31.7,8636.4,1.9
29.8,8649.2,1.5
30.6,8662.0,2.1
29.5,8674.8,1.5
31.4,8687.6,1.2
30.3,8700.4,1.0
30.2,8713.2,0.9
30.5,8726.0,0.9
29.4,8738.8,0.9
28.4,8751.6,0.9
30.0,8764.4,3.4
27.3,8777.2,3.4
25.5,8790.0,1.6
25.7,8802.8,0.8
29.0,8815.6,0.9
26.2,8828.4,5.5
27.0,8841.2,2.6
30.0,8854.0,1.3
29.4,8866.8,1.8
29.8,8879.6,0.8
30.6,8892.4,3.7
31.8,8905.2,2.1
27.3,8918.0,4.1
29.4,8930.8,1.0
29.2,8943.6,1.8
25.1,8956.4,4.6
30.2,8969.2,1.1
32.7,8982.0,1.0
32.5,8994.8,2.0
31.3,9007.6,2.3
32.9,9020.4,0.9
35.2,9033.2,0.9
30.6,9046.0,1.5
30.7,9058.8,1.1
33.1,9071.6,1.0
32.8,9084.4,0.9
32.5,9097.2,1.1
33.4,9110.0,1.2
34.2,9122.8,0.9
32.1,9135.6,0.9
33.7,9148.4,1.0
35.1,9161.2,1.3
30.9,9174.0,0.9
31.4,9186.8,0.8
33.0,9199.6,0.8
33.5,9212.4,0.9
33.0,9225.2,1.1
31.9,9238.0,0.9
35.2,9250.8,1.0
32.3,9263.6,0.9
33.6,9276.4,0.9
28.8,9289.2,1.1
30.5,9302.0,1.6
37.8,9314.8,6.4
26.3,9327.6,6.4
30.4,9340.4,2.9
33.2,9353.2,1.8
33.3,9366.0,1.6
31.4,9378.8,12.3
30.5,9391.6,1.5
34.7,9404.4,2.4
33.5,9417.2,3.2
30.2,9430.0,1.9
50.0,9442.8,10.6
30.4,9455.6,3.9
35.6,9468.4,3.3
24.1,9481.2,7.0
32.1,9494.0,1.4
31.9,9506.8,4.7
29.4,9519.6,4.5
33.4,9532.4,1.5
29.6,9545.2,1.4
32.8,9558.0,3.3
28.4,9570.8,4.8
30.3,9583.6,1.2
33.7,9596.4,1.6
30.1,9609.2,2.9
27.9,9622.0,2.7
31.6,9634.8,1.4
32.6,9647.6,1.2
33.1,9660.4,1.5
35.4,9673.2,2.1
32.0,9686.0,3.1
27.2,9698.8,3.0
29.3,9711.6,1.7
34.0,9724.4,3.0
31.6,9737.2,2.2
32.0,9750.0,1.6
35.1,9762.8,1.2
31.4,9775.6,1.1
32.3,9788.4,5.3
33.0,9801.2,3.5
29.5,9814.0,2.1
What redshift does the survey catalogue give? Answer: 0.699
